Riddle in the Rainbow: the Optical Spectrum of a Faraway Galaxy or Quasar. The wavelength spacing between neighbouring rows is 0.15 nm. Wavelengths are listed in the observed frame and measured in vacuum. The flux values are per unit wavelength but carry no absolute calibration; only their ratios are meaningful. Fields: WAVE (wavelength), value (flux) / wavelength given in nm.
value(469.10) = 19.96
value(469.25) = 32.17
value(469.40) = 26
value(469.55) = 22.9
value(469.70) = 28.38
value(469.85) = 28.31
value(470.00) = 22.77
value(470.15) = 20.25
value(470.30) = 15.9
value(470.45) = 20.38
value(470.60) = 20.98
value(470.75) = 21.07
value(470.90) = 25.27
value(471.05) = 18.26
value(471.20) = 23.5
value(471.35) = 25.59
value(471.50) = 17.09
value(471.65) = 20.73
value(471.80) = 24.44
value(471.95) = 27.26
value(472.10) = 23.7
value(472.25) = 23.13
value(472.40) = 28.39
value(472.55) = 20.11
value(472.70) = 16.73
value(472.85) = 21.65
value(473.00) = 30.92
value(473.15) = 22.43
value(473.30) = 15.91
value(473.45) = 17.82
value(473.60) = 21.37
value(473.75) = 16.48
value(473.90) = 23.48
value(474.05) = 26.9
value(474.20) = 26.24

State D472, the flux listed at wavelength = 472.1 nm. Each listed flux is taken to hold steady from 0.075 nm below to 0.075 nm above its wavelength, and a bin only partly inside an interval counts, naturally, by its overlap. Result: 23.7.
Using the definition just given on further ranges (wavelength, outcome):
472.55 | 20.11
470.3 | 15.9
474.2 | 26.24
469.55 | 22.9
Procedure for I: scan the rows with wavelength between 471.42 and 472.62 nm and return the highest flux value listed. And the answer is 28.39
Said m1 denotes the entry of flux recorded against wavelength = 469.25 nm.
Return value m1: 32.17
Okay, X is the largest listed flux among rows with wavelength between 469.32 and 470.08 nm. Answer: 28.38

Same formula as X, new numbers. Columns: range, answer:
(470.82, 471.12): 25.27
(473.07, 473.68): 22.43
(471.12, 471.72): 25.59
